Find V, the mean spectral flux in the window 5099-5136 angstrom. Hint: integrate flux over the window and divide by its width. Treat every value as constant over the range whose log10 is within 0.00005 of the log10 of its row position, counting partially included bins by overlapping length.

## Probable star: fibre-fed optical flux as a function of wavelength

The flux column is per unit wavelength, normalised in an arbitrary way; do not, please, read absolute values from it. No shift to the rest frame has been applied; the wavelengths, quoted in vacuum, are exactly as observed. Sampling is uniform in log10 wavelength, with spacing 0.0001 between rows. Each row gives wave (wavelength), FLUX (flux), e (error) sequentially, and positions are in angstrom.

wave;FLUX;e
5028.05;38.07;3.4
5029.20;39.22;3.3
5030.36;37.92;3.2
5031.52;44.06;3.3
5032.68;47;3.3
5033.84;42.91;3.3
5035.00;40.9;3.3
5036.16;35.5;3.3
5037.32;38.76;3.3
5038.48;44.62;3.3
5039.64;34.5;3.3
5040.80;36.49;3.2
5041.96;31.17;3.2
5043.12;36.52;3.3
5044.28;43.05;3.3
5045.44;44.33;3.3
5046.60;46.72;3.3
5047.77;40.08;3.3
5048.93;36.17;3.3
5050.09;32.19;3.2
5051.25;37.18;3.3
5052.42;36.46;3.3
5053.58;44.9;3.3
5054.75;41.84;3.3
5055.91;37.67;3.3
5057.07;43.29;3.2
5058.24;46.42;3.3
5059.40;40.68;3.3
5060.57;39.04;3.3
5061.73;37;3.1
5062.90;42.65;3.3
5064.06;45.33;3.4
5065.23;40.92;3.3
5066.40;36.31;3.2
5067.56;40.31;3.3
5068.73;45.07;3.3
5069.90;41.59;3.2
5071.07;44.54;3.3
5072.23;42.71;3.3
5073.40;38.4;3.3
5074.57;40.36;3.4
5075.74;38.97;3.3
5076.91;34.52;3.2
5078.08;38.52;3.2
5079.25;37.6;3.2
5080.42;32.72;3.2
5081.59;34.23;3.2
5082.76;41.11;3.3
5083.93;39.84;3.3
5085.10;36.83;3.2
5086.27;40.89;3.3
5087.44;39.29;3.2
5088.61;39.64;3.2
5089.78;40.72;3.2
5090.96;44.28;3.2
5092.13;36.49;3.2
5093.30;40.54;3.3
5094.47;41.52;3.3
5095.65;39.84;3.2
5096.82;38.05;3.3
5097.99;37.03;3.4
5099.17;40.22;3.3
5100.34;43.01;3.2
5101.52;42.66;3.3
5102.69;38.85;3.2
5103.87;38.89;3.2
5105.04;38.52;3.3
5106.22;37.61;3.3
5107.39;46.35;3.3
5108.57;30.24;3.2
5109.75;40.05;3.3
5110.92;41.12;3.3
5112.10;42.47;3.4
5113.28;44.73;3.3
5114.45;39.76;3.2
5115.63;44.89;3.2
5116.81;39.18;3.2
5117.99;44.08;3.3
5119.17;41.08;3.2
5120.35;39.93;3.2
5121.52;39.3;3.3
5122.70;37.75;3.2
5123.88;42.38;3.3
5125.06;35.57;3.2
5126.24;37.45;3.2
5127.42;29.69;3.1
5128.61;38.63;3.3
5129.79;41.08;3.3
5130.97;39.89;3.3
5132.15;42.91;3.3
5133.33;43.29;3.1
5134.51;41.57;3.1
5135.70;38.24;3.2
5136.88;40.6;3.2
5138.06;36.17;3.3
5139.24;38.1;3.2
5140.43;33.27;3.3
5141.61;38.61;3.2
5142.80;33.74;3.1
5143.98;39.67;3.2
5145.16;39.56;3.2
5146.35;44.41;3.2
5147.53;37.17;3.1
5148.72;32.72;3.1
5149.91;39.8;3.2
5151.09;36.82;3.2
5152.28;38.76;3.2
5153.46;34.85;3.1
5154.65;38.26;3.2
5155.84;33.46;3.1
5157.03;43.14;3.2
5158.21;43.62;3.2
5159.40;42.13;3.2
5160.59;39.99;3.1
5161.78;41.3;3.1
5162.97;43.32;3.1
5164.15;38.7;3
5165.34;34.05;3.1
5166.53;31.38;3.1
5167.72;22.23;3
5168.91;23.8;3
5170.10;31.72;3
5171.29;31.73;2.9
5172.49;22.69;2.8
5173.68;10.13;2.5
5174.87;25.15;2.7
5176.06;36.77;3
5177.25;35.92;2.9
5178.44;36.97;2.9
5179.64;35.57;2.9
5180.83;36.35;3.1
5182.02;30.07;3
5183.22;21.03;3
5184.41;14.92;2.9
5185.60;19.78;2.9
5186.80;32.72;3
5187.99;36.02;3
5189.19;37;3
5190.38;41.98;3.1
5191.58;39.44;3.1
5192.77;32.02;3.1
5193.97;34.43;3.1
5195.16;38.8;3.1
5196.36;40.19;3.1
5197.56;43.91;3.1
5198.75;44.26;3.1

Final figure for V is 40.1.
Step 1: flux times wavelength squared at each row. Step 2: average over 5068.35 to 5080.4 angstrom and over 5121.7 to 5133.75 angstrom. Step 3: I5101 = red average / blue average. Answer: 1.00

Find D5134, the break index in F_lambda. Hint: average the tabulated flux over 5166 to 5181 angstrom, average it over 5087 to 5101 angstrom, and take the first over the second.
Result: 0.73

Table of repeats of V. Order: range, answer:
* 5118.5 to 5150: 38.6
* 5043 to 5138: 40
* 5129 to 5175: 36.2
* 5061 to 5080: 40.2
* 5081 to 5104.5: 39.7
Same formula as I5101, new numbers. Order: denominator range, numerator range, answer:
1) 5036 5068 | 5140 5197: 0.90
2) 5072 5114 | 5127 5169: 0.98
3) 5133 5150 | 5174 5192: 0.84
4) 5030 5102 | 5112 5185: 0.94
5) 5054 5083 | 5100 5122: 1.03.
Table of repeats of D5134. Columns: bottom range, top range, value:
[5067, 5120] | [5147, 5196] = 0.84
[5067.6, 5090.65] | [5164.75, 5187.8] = 0.72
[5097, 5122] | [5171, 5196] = 0.77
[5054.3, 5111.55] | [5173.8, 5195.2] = 0.80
